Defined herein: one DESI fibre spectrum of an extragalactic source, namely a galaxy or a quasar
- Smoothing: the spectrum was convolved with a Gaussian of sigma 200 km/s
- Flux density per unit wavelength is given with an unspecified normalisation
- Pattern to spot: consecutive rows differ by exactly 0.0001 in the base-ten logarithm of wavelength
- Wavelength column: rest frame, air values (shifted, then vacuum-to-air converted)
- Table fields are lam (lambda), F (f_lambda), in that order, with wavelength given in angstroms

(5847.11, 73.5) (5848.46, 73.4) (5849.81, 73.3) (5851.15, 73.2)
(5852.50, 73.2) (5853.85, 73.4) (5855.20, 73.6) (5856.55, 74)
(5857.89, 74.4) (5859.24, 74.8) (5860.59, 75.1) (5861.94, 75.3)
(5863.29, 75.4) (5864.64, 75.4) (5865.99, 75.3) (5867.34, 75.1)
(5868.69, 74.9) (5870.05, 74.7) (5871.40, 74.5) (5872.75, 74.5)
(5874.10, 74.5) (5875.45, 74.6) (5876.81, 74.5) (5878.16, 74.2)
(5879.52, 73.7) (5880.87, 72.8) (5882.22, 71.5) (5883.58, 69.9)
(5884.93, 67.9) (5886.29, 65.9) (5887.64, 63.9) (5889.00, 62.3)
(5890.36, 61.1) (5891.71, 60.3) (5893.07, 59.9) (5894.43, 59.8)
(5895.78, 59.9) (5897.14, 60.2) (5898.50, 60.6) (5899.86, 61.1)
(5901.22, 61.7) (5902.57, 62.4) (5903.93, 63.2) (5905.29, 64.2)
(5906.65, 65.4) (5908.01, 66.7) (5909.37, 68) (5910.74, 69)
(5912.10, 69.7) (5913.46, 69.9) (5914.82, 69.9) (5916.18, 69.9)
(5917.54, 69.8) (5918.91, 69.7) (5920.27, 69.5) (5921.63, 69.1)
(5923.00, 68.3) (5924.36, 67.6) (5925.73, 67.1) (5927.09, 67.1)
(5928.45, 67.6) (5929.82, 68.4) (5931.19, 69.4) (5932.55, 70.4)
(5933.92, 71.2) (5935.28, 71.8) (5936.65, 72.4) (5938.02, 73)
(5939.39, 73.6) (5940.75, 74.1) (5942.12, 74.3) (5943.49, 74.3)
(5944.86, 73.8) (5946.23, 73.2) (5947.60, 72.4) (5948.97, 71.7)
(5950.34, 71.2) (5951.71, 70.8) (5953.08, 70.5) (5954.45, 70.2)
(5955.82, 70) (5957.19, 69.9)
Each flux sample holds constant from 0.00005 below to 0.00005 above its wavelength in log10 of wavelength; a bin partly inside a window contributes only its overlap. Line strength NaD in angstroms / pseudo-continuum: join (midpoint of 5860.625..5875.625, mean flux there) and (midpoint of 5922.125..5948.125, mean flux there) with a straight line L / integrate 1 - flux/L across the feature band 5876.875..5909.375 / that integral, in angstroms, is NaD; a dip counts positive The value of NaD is 3.78 angstroms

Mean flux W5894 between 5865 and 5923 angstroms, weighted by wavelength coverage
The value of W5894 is 68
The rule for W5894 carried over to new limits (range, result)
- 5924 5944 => 70.8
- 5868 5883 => 74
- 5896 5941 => 67.8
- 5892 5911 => 62.8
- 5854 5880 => 74.6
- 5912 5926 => 69.2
